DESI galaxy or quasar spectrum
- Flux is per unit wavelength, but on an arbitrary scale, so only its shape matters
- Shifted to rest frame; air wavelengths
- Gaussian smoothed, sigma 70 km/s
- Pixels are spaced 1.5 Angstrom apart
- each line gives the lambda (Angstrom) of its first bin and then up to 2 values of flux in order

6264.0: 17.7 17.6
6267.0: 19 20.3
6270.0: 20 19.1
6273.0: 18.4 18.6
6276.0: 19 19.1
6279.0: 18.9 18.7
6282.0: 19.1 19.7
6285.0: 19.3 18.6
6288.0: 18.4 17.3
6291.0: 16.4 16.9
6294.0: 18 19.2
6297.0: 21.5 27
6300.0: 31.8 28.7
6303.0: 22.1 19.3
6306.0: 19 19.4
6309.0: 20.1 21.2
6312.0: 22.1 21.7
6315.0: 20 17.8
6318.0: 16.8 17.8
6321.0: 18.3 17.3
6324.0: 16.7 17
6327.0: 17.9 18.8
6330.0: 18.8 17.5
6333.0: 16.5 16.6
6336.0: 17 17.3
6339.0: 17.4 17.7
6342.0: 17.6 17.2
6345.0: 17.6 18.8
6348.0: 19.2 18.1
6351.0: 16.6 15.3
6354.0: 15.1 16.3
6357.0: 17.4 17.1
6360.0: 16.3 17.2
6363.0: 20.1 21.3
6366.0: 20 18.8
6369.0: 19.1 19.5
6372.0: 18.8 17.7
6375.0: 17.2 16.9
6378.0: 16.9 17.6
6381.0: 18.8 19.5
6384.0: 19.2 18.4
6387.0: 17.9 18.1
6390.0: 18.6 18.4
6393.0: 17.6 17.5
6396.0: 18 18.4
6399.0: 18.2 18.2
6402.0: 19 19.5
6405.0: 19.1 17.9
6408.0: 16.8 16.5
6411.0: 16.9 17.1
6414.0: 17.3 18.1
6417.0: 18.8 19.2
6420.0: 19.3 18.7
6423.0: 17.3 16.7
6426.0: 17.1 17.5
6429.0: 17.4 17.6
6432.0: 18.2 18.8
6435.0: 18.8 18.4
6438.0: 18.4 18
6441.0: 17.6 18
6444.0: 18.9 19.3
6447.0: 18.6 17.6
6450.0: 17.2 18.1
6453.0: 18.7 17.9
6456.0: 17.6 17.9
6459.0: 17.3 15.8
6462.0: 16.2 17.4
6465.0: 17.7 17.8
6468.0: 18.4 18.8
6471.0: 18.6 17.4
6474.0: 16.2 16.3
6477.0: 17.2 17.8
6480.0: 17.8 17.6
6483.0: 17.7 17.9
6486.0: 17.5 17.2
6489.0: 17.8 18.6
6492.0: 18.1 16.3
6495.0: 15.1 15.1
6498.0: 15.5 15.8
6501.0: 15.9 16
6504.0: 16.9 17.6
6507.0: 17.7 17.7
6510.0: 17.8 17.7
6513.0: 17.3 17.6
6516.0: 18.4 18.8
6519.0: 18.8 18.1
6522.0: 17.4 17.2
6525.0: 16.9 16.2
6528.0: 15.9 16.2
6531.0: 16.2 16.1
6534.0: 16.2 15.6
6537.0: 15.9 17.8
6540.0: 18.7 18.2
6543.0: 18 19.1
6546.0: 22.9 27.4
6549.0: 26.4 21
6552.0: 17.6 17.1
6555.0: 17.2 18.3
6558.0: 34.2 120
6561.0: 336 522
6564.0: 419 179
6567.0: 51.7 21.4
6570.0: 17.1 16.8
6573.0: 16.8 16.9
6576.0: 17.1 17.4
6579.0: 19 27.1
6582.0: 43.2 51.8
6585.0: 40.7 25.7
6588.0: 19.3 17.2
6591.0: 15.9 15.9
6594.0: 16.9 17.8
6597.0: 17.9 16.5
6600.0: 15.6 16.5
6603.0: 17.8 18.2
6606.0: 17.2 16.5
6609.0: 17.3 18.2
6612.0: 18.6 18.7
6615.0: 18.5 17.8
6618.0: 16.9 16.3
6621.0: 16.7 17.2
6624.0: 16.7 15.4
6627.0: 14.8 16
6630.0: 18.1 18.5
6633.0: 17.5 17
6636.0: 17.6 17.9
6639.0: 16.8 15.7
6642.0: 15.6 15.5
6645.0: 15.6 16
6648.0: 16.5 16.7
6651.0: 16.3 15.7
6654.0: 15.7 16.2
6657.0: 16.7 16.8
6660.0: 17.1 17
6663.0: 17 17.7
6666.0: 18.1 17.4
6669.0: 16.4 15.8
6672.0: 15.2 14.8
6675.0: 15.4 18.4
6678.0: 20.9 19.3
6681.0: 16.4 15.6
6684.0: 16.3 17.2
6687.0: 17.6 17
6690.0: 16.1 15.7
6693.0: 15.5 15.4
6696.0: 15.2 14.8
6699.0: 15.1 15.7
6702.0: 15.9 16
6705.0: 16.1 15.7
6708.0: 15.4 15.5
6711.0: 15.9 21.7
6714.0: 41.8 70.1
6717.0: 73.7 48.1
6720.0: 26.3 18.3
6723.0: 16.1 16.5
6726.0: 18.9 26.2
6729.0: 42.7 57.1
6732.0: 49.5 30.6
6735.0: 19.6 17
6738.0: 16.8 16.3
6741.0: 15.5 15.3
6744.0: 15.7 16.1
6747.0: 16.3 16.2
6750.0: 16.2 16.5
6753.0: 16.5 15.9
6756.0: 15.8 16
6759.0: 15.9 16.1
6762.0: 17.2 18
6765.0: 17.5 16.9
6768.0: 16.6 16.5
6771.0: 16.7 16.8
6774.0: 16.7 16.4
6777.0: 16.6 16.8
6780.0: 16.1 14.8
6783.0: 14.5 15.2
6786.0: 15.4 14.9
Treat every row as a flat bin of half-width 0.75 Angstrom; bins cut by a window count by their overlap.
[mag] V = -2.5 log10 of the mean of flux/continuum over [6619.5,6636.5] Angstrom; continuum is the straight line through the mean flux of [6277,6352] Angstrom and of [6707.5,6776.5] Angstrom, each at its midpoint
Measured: 0.30 mag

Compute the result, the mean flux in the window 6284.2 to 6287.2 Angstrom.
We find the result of 19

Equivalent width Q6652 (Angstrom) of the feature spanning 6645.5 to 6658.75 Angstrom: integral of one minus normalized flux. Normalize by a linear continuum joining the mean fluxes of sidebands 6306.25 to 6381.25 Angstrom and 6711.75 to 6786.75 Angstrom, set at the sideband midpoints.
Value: 3.2 Angstrom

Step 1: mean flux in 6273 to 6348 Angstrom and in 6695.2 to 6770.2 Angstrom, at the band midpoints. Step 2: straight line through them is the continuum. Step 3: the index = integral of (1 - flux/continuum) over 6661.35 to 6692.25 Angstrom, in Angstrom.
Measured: 7.2 Angstrom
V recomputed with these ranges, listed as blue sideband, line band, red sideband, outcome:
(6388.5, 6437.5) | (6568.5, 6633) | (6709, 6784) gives 0.05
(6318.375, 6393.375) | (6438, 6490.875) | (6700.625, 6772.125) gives 0.09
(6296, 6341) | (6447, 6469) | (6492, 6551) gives 0.05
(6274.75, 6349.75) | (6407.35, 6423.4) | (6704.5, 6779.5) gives 0.12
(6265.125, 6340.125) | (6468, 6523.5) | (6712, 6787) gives 0.19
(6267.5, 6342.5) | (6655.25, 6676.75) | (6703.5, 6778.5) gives 0.31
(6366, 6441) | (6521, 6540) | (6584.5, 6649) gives 0.08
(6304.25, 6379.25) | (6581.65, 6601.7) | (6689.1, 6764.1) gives -0.13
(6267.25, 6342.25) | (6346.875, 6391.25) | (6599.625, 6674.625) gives 0.04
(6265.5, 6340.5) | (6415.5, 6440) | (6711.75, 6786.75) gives 0.12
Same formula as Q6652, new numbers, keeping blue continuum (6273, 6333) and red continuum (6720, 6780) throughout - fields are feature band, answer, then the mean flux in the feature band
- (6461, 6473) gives 1.2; 17.8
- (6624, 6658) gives 5.7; 16.5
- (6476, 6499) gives 3.0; 17.1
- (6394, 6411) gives 1.4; 18.1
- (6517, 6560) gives -4.6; 21.8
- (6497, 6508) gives 1.8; 16.5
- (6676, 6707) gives 5.2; 16.5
